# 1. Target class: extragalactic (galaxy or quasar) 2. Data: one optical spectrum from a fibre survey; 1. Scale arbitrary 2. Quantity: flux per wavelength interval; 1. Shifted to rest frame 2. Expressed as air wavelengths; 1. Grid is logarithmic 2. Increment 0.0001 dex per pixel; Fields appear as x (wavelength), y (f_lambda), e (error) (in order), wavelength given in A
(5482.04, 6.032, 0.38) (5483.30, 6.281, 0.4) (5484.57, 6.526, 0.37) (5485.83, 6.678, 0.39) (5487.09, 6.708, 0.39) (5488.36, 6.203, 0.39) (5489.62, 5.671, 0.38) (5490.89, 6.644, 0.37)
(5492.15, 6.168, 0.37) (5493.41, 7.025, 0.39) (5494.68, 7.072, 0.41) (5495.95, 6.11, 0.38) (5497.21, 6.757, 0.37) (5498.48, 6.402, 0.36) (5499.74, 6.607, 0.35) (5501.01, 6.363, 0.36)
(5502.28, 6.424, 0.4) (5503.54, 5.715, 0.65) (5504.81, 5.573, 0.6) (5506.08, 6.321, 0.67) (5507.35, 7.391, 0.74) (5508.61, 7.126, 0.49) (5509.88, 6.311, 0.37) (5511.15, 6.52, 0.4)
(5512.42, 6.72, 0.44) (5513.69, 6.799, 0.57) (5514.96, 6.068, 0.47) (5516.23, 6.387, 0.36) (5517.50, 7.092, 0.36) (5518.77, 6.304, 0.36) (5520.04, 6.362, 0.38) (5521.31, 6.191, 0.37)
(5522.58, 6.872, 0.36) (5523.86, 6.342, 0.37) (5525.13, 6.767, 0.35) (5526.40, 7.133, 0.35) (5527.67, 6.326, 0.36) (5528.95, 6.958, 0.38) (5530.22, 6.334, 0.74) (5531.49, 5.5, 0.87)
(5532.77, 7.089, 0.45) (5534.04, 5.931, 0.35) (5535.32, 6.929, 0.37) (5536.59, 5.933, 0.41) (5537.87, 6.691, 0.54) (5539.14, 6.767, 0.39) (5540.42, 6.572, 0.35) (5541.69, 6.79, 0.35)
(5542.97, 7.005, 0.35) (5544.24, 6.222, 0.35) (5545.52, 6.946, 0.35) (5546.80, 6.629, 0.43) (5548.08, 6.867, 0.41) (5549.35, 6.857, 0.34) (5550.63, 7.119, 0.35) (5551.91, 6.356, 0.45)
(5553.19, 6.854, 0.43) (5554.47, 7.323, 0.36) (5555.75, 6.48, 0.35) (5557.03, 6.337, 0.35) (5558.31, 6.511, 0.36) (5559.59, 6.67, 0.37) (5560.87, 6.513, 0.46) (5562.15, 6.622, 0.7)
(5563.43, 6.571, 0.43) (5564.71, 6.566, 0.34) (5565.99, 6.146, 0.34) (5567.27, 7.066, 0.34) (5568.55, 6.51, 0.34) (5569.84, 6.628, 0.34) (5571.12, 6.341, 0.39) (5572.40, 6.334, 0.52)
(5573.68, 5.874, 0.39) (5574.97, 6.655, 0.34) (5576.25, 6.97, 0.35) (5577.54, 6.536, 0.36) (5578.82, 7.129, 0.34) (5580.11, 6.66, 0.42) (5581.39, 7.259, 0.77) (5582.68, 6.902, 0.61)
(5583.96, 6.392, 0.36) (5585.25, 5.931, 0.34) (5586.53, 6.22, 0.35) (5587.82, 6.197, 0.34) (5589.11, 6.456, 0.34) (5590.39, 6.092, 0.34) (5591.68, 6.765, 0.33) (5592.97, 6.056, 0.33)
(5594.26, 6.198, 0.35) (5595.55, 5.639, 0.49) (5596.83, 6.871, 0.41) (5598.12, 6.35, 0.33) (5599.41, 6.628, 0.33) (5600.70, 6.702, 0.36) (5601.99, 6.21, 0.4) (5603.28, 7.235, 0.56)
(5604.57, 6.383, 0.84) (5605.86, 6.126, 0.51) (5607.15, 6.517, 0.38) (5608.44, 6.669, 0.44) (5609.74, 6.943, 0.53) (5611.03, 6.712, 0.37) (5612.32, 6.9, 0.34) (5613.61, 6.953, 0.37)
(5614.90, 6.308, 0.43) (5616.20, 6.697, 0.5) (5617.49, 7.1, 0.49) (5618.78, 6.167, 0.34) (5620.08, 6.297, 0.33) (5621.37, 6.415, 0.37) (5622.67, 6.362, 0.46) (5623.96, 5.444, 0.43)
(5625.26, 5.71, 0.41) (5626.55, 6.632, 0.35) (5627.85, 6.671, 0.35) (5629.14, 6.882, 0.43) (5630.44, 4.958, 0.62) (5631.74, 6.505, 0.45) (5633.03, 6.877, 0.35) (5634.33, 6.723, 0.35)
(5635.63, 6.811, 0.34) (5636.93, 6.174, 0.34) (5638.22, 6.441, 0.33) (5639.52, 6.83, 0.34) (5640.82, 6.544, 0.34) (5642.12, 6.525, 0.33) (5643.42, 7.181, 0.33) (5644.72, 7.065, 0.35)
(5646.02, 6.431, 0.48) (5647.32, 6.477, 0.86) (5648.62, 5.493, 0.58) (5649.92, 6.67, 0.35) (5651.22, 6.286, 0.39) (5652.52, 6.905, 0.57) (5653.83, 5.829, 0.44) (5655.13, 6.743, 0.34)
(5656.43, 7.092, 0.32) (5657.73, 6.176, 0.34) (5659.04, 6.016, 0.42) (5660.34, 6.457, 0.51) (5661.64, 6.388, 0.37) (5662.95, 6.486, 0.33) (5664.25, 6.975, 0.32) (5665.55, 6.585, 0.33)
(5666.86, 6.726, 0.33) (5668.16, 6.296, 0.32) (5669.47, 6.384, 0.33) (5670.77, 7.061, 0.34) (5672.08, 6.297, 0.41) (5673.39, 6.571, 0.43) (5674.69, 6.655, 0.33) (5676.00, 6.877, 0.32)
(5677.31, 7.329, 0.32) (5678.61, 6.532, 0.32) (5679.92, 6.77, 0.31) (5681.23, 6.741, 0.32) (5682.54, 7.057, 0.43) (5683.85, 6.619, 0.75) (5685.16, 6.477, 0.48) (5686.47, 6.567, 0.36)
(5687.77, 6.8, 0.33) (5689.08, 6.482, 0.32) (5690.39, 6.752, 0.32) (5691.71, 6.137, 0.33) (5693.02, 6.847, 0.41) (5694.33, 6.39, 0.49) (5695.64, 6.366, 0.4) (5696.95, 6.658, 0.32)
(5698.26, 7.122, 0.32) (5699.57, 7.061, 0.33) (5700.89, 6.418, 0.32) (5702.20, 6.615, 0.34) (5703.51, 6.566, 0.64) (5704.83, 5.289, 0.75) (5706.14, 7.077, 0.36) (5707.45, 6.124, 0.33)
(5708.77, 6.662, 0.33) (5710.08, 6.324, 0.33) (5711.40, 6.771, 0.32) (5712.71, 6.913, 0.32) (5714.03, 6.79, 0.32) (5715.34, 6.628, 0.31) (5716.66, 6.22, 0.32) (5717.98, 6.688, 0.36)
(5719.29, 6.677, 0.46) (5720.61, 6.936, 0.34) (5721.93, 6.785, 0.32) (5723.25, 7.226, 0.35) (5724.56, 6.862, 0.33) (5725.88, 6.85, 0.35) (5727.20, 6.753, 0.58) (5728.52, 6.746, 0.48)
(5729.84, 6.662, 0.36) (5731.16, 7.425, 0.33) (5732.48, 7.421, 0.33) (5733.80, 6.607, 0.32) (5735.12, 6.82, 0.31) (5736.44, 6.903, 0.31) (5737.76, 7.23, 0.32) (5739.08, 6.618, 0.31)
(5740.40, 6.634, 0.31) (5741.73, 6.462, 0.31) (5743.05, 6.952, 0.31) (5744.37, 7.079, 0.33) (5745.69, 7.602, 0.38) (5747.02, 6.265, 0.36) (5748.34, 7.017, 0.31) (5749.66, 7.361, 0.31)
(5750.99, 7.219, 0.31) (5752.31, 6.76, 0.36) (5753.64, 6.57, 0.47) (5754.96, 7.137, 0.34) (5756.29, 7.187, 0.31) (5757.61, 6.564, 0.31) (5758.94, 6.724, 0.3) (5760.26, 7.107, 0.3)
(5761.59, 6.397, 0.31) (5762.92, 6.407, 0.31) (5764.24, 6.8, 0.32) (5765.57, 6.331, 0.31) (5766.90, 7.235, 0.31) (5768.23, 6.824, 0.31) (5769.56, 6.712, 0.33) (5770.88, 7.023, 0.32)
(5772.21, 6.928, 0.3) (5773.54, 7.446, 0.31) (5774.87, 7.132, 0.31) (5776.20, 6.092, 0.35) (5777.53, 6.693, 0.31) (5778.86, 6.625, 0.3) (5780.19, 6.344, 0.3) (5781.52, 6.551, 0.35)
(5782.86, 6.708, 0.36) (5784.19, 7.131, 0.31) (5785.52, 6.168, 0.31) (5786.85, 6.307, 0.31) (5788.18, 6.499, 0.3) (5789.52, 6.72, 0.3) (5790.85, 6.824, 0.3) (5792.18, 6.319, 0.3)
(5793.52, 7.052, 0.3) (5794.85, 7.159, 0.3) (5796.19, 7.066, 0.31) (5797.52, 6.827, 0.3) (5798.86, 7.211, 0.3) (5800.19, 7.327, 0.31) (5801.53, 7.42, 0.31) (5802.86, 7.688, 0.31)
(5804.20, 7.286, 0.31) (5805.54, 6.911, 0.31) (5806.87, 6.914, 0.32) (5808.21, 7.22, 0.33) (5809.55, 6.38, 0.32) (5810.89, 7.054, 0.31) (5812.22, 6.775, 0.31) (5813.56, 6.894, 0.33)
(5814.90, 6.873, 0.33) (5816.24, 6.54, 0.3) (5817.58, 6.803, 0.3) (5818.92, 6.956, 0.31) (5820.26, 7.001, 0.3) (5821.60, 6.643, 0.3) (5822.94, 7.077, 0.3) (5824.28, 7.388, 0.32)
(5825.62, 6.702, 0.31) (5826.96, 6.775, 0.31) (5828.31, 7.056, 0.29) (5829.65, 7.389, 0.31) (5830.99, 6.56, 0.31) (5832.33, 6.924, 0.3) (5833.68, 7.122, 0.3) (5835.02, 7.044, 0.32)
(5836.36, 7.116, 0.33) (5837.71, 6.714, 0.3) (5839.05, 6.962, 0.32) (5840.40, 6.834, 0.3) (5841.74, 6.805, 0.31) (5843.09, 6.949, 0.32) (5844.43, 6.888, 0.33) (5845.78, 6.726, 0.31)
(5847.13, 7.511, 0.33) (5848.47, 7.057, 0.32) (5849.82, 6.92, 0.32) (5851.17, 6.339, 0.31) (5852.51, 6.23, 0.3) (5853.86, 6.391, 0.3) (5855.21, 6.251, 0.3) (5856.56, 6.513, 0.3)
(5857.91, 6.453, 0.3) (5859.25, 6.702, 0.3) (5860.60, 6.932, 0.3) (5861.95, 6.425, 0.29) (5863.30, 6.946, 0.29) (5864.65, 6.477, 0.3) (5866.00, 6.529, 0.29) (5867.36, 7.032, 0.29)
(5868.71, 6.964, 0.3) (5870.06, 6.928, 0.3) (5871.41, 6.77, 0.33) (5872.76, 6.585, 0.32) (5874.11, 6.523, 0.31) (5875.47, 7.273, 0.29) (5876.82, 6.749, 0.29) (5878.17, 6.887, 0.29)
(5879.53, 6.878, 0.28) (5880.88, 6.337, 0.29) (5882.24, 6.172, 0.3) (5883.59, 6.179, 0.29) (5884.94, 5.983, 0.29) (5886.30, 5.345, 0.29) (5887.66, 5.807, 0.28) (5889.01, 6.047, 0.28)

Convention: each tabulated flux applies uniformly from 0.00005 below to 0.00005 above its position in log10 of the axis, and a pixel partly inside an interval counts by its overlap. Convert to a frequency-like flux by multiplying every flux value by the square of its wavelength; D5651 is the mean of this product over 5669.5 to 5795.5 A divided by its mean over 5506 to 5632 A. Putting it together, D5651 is 1.1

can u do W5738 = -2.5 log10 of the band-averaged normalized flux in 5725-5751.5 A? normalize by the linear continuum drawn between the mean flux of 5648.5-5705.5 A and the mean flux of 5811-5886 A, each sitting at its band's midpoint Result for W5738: -0.046 mag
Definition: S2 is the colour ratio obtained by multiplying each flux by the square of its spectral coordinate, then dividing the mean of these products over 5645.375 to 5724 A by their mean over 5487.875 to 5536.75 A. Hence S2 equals 1.08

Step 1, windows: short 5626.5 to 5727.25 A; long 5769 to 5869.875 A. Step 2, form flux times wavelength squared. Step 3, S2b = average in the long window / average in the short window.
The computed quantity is 1.1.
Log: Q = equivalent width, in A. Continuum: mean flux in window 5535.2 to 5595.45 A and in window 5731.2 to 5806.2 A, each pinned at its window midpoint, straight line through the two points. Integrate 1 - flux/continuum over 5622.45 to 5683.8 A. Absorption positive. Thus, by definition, 1.59 A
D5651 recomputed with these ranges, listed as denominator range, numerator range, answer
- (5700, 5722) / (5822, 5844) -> 1.11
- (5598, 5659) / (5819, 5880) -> 1.13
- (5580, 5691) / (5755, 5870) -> 1.11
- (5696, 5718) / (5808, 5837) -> 1.09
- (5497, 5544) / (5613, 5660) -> 1.03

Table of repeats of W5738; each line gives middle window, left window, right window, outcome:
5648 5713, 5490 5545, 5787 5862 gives 0.02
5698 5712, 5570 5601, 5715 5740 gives 0.04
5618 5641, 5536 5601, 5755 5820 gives 0.05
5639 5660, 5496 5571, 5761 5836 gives 0.03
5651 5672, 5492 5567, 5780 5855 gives 0.03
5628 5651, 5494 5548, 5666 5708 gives 0.01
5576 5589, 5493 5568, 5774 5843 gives 0.01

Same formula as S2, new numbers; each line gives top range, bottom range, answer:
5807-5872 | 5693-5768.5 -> 1.05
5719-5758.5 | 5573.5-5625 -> 1.12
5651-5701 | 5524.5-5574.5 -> 1.05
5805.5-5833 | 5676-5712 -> 1.09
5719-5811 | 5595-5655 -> 1.11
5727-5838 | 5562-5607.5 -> 1.14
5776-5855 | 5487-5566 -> 1.16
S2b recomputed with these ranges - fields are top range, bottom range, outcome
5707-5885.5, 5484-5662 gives 1.13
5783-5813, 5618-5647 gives 1.14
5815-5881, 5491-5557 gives 1.16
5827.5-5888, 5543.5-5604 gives 1.13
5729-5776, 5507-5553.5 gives 1.13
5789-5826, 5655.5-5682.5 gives 1.10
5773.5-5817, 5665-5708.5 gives 1.07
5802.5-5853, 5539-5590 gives 1.15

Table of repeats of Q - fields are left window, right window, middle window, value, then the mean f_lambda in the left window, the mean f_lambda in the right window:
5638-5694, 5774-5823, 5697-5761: -0.8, 6.59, 6.84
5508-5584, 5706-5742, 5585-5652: 2.3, 6.61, 6.78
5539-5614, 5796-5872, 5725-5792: -0.1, 6.59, 6.88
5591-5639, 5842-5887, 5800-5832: -1.8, 6.46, 6.63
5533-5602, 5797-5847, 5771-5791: 0.6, 6.56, 6.97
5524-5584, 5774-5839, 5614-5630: 0.8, 6.63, 6.88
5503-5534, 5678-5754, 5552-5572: -0.1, 6.5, 6.74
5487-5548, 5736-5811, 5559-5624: 1.0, 6.52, 6.86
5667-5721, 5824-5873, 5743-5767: -0.6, 6.62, 6.81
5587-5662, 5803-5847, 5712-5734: -0.5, 6.46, 6.93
